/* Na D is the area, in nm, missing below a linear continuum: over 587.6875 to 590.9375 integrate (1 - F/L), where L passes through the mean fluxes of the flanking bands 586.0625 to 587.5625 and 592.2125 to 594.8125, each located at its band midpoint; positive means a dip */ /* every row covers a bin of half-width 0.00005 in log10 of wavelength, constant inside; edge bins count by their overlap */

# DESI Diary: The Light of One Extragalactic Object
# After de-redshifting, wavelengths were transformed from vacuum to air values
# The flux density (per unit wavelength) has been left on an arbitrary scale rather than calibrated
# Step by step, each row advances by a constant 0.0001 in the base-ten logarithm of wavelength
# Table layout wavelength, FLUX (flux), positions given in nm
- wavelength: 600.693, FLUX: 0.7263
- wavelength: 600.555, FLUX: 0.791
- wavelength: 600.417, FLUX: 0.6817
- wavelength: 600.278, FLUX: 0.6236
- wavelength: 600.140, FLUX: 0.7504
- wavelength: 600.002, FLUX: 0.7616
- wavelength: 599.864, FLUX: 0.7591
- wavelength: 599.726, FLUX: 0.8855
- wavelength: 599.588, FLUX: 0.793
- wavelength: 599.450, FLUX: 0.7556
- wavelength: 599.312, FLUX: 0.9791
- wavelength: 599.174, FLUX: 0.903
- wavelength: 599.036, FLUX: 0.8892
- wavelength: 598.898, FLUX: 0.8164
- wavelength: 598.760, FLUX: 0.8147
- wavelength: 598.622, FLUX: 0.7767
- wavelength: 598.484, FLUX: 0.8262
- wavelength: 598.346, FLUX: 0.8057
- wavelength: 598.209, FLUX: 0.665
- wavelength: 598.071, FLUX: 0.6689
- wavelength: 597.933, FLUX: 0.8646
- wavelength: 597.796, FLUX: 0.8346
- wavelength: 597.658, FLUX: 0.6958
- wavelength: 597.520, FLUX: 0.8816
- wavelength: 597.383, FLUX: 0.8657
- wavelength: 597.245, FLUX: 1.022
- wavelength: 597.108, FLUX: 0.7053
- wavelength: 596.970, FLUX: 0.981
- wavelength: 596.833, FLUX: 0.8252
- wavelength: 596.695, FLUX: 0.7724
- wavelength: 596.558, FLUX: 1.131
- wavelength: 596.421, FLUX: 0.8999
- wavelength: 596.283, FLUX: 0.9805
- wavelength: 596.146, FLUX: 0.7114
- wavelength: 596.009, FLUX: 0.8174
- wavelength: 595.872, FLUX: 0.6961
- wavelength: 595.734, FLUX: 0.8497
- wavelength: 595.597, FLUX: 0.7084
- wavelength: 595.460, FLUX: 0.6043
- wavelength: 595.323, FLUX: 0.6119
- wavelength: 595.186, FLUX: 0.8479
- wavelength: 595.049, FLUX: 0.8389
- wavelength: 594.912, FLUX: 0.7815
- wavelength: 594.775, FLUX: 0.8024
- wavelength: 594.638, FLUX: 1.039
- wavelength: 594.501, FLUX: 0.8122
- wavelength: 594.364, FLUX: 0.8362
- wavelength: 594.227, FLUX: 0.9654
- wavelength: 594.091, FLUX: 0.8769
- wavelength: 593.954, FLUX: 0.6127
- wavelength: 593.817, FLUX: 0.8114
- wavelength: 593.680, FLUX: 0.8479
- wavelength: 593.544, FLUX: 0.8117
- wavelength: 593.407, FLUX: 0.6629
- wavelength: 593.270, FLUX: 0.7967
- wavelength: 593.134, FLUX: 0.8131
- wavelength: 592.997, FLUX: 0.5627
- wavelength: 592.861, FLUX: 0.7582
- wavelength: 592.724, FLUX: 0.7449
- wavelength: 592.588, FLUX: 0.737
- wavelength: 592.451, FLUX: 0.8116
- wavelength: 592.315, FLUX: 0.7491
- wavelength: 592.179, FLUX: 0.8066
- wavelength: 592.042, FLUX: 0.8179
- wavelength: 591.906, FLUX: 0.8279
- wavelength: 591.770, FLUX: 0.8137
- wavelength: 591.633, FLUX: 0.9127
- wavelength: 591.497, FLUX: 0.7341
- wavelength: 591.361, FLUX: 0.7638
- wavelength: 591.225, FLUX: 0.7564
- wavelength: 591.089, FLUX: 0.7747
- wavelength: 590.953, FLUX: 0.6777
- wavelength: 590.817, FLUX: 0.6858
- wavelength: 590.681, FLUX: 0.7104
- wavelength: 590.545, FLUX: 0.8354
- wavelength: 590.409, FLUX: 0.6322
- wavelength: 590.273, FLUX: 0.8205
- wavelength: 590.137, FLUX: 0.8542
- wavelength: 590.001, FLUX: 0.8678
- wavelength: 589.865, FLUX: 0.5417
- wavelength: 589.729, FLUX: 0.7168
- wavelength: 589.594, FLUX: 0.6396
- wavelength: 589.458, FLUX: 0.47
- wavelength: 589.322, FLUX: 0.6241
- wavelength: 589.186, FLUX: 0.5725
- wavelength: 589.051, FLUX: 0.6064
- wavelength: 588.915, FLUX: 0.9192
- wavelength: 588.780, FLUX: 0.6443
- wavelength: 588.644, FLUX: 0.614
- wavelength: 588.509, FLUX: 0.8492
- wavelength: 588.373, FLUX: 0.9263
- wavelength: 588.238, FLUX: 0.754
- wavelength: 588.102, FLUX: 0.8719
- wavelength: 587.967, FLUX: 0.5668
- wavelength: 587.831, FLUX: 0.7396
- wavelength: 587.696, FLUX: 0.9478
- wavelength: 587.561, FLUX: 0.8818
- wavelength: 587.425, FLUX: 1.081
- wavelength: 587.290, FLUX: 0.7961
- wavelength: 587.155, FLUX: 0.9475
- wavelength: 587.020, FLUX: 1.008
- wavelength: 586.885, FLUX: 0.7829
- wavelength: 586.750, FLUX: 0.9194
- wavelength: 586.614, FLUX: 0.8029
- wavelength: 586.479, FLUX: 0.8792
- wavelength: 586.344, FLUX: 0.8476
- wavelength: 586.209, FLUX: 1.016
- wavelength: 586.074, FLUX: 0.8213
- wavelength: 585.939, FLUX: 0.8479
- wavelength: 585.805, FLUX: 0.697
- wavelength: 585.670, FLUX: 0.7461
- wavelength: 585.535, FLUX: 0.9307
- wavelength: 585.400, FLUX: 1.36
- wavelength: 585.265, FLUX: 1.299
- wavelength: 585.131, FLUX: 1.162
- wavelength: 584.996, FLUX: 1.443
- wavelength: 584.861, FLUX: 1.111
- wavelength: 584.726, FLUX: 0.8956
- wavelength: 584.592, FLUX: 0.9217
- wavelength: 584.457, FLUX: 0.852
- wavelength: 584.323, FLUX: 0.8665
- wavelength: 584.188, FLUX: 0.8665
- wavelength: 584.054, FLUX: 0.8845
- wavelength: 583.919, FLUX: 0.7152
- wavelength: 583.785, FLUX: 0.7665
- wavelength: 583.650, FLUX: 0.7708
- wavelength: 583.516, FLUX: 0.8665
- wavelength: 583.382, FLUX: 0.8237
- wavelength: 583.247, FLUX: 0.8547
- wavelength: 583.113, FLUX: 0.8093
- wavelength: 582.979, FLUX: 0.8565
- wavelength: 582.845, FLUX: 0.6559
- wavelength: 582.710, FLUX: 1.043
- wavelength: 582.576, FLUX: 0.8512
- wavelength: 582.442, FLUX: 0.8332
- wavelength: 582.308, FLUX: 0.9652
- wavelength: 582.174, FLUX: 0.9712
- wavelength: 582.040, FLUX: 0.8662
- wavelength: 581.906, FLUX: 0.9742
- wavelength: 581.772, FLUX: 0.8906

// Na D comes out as 0.530 nm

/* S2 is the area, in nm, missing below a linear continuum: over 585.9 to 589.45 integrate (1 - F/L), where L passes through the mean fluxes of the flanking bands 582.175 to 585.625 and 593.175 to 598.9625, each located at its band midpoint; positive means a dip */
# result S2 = 0.34 nm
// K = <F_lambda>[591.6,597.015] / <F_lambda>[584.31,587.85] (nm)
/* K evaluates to 0.85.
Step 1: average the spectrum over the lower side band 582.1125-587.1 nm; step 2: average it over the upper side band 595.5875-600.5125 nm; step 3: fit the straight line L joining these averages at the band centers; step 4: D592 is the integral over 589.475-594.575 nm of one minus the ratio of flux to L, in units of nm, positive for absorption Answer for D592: 0.56 nm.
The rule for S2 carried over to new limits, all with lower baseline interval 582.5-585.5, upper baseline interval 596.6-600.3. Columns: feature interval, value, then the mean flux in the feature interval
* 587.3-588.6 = 0.09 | 0.84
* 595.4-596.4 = 0.08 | 0.774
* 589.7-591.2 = 0.25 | 0.739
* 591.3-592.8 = 0.14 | 0.792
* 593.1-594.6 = 0.08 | 0.809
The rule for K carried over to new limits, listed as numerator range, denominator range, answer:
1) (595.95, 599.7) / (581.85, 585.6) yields 0.90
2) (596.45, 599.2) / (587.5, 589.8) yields 1.15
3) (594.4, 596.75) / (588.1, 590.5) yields 1.15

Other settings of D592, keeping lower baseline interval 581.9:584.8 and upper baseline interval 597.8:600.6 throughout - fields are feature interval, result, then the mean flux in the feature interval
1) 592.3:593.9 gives 0.12 nm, 0.758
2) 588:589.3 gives 0.15 nm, 0.742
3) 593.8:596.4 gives 0.02 nm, 0.802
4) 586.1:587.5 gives -0.10 nm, 0.905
